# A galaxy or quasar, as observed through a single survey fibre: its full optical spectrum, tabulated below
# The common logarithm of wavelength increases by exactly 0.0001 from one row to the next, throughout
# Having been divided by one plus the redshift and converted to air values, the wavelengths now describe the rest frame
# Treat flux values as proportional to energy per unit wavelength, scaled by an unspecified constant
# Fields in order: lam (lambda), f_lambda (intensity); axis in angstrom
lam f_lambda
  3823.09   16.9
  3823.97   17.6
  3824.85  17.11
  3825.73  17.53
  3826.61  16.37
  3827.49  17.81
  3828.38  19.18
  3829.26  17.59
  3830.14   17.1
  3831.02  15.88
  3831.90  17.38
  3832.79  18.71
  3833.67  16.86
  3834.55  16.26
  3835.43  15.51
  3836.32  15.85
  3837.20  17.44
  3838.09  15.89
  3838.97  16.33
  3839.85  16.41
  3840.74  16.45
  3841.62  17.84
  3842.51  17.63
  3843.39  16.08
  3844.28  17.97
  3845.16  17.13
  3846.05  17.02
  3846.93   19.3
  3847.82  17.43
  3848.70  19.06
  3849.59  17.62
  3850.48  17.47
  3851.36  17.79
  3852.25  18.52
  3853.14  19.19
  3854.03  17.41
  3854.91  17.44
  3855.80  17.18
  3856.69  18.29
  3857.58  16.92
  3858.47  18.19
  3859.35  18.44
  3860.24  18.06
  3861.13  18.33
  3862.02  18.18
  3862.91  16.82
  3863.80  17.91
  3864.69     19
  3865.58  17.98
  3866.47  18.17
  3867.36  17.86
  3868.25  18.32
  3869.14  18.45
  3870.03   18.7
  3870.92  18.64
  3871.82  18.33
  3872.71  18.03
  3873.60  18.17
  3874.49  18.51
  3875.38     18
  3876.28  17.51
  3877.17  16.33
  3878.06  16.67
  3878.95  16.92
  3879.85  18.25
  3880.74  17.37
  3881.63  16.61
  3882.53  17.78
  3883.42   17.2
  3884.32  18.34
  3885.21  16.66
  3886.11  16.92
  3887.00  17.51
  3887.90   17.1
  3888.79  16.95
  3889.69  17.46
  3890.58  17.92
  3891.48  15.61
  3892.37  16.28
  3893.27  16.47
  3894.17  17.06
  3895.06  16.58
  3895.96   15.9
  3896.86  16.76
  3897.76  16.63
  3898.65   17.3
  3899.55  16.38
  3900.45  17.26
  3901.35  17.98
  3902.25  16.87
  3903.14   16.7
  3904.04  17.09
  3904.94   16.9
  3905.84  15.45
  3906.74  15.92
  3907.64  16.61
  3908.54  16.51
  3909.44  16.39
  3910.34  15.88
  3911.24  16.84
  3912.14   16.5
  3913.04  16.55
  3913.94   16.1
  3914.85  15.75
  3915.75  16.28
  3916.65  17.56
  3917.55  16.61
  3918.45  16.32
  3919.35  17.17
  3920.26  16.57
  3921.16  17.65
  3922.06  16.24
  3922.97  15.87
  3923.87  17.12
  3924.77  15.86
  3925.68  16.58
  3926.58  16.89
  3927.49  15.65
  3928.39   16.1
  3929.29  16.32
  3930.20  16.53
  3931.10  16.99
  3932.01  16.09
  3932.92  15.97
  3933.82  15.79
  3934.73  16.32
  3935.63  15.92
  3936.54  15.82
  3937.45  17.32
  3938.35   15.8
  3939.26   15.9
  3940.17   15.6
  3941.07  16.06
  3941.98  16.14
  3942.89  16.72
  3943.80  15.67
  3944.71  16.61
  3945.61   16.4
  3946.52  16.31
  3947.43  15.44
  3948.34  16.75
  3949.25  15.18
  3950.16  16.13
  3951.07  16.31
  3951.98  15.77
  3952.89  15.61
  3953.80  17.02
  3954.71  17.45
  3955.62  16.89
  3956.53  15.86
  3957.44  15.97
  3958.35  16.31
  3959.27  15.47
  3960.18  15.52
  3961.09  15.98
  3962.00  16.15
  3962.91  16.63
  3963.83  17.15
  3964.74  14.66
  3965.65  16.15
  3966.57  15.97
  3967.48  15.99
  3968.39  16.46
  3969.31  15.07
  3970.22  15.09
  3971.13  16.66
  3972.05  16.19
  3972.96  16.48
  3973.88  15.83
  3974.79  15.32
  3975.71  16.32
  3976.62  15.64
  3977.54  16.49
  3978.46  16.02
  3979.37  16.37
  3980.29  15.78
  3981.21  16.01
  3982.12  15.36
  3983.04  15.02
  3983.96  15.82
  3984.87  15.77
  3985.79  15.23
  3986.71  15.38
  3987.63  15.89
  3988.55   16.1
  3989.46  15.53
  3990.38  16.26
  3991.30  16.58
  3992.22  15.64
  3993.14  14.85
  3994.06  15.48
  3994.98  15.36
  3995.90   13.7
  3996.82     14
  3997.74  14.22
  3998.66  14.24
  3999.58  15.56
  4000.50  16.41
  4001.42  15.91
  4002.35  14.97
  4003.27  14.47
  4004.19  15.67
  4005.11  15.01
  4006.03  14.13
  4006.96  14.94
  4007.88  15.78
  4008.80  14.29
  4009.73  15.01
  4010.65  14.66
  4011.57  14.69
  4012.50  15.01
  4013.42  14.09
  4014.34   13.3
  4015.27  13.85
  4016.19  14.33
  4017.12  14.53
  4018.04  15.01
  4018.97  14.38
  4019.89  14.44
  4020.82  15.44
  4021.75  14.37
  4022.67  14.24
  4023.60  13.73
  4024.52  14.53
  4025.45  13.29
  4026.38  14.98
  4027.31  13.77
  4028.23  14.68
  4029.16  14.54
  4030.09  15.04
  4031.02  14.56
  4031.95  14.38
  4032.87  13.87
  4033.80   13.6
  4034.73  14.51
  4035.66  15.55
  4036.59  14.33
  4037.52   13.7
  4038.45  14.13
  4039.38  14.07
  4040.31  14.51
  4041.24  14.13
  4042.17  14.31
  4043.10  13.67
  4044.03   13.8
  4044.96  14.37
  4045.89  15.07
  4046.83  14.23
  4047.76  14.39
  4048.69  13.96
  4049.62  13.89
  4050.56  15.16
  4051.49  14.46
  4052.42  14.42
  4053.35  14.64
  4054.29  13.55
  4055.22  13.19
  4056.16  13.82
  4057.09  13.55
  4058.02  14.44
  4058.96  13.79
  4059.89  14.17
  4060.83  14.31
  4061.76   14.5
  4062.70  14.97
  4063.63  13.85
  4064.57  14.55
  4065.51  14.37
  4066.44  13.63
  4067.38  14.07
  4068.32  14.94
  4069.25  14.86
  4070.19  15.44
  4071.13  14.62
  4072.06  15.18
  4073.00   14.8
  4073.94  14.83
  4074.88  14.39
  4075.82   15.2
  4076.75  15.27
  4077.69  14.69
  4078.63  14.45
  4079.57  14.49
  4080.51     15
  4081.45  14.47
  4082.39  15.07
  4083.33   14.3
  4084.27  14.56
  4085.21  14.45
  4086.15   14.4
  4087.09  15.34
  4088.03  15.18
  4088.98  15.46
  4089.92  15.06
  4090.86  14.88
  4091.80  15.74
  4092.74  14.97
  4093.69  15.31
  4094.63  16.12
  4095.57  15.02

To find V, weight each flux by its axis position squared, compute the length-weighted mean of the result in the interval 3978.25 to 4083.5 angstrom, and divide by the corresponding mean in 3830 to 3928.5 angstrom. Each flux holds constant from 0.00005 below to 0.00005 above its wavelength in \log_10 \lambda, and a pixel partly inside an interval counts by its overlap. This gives 0.9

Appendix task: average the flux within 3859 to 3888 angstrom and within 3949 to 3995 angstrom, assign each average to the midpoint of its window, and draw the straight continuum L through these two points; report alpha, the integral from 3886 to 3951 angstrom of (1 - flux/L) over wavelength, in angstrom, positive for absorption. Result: 1.8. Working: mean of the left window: 17.8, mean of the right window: 15.9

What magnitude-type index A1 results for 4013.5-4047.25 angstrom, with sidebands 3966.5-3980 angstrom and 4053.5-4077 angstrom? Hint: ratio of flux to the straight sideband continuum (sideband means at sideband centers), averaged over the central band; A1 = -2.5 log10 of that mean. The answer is 0.05 mag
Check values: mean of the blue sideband 16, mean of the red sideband 14.4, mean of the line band 14.3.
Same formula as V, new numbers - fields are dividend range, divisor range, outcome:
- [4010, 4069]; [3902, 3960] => 0.92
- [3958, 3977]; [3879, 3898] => 0.98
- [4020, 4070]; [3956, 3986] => 0.93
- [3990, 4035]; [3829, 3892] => 0.91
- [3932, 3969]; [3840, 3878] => 0.95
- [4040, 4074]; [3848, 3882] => 0.88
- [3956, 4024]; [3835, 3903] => 0.94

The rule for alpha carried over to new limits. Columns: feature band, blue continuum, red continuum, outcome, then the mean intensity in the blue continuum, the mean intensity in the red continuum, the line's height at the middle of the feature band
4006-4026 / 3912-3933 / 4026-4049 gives 0.36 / 16.5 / 14.3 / 14.7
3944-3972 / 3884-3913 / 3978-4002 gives -0.30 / 16.8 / 15.5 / 15.9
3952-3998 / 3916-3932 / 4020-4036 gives -0.91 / 16.6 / 14.4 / 15.5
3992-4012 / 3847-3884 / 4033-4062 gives 0.23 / 17.9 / 14.2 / 15.1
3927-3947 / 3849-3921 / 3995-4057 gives 0.06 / 17.3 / 14.4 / 16.2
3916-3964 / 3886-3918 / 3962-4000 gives -0.30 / 16.7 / 15.7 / 16.2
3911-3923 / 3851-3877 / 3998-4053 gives 0.21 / 18.1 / 14.5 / 16.9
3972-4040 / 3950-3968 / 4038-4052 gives 0.74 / 16.2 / 14.3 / 15.1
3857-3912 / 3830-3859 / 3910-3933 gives -1.36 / 17.3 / 16.5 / 16.9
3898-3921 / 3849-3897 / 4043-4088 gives 0.50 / 17.6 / 14.5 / 17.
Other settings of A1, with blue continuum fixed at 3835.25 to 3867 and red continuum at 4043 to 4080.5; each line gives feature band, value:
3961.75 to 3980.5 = -0.02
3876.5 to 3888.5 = -0.01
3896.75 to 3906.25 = 0.00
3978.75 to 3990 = -0.01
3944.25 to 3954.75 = -0.01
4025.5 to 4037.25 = 0.03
